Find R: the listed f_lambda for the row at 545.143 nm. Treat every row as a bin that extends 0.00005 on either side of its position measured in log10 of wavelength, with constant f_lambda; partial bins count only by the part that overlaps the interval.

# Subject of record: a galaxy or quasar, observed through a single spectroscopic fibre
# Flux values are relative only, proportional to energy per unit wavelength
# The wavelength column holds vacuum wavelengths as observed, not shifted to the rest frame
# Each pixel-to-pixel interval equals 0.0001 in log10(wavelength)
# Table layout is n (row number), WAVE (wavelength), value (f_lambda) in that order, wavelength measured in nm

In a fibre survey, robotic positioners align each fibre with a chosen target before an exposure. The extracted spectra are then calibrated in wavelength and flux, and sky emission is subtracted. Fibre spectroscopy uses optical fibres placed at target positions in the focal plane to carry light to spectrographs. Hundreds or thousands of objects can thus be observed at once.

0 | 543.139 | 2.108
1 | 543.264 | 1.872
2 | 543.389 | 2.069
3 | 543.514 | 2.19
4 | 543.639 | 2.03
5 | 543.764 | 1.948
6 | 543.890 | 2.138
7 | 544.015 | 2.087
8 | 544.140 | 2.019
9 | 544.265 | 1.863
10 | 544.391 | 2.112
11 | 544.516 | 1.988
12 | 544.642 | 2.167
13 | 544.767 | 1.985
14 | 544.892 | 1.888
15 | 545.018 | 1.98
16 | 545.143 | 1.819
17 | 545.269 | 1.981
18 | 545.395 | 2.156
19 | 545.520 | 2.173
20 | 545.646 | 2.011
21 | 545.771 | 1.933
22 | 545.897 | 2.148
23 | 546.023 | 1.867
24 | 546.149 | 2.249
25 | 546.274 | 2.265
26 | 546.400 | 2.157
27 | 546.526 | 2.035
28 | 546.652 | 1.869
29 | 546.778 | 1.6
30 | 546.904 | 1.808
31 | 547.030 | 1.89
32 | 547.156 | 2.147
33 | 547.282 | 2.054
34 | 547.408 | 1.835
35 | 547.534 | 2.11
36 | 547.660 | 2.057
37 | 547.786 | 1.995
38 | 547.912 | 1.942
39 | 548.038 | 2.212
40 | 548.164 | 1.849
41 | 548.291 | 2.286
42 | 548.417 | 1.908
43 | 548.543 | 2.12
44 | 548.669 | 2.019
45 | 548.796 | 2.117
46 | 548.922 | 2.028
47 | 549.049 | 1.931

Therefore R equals 1.819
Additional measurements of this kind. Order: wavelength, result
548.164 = 1.849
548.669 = 2.019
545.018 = 1.98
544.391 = 2.112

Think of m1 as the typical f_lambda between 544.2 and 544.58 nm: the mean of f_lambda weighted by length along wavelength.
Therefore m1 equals 1.99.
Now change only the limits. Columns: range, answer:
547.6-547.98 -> 2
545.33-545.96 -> 2.08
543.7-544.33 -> 2.01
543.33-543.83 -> 2.06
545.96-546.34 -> 2.13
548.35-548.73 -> 2.02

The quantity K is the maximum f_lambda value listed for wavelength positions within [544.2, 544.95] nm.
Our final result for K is 2.167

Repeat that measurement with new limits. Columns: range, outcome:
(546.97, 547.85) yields 2.147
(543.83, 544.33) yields 2.138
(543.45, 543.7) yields 2.19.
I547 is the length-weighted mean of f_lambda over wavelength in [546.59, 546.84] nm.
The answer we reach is 1.73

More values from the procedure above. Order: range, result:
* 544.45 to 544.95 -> 2.01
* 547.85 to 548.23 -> 2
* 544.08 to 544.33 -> 1.94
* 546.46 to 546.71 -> 1.95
